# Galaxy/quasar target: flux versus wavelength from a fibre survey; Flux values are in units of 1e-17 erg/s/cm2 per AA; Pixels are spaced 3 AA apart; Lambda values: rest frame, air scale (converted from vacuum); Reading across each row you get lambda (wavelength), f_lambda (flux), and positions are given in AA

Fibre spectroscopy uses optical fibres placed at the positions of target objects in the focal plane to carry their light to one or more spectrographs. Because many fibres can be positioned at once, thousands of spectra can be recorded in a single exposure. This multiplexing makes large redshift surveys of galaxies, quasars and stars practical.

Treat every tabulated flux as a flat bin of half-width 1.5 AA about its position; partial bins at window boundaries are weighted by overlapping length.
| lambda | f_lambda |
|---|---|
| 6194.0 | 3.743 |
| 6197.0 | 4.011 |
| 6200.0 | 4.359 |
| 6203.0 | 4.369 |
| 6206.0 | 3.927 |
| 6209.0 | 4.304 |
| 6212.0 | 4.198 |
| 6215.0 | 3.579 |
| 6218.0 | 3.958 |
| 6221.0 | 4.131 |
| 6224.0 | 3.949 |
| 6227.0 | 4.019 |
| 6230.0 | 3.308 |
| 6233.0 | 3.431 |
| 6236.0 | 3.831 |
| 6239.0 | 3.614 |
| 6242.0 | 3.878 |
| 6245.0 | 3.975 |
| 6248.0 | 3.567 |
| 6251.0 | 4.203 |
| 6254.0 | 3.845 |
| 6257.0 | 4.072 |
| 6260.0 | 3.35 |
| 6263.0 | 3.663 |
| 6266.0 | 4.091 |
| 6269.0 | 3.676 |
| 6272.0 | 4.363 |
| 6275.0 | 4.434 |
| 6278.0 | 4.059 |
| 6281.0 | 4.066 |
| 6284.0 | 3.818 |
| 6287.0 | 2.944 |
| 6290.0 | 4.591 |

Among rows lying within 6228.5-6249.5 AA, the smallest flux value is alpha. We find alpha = 3.308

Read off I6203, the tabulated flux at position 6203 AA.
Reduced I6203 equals 4.369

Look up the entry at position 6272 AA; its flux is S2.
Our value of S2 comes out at 4.363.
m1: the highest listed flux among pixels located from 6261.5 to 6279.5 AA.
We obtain 4.434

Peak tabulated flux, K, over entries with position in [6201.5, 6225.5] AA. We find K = 4.369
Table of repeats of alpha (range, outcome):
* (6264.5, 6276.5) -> 3.676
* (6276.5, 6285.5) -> 3.818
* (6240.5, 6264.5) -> 3.35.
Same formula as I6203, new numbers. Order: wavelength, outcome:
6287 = 2.944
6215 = 3.579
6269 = 3.676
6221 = 4.131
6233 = 3.431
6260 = 3.35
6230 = 3.308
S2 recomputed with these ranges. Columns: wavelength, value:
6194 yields 3.743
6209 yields 4.304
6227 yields 4.019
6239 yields 3.614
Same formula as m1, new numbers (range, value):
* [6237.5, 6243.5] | 3.878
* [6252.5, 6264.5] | 4.072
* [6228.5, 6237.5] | 3.831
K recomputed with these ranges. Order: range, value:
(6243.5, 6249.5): 3.975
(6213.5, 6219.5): 3.958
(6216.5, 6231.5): 4.131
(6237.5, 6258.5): 4.203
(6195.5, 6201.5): 4.359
